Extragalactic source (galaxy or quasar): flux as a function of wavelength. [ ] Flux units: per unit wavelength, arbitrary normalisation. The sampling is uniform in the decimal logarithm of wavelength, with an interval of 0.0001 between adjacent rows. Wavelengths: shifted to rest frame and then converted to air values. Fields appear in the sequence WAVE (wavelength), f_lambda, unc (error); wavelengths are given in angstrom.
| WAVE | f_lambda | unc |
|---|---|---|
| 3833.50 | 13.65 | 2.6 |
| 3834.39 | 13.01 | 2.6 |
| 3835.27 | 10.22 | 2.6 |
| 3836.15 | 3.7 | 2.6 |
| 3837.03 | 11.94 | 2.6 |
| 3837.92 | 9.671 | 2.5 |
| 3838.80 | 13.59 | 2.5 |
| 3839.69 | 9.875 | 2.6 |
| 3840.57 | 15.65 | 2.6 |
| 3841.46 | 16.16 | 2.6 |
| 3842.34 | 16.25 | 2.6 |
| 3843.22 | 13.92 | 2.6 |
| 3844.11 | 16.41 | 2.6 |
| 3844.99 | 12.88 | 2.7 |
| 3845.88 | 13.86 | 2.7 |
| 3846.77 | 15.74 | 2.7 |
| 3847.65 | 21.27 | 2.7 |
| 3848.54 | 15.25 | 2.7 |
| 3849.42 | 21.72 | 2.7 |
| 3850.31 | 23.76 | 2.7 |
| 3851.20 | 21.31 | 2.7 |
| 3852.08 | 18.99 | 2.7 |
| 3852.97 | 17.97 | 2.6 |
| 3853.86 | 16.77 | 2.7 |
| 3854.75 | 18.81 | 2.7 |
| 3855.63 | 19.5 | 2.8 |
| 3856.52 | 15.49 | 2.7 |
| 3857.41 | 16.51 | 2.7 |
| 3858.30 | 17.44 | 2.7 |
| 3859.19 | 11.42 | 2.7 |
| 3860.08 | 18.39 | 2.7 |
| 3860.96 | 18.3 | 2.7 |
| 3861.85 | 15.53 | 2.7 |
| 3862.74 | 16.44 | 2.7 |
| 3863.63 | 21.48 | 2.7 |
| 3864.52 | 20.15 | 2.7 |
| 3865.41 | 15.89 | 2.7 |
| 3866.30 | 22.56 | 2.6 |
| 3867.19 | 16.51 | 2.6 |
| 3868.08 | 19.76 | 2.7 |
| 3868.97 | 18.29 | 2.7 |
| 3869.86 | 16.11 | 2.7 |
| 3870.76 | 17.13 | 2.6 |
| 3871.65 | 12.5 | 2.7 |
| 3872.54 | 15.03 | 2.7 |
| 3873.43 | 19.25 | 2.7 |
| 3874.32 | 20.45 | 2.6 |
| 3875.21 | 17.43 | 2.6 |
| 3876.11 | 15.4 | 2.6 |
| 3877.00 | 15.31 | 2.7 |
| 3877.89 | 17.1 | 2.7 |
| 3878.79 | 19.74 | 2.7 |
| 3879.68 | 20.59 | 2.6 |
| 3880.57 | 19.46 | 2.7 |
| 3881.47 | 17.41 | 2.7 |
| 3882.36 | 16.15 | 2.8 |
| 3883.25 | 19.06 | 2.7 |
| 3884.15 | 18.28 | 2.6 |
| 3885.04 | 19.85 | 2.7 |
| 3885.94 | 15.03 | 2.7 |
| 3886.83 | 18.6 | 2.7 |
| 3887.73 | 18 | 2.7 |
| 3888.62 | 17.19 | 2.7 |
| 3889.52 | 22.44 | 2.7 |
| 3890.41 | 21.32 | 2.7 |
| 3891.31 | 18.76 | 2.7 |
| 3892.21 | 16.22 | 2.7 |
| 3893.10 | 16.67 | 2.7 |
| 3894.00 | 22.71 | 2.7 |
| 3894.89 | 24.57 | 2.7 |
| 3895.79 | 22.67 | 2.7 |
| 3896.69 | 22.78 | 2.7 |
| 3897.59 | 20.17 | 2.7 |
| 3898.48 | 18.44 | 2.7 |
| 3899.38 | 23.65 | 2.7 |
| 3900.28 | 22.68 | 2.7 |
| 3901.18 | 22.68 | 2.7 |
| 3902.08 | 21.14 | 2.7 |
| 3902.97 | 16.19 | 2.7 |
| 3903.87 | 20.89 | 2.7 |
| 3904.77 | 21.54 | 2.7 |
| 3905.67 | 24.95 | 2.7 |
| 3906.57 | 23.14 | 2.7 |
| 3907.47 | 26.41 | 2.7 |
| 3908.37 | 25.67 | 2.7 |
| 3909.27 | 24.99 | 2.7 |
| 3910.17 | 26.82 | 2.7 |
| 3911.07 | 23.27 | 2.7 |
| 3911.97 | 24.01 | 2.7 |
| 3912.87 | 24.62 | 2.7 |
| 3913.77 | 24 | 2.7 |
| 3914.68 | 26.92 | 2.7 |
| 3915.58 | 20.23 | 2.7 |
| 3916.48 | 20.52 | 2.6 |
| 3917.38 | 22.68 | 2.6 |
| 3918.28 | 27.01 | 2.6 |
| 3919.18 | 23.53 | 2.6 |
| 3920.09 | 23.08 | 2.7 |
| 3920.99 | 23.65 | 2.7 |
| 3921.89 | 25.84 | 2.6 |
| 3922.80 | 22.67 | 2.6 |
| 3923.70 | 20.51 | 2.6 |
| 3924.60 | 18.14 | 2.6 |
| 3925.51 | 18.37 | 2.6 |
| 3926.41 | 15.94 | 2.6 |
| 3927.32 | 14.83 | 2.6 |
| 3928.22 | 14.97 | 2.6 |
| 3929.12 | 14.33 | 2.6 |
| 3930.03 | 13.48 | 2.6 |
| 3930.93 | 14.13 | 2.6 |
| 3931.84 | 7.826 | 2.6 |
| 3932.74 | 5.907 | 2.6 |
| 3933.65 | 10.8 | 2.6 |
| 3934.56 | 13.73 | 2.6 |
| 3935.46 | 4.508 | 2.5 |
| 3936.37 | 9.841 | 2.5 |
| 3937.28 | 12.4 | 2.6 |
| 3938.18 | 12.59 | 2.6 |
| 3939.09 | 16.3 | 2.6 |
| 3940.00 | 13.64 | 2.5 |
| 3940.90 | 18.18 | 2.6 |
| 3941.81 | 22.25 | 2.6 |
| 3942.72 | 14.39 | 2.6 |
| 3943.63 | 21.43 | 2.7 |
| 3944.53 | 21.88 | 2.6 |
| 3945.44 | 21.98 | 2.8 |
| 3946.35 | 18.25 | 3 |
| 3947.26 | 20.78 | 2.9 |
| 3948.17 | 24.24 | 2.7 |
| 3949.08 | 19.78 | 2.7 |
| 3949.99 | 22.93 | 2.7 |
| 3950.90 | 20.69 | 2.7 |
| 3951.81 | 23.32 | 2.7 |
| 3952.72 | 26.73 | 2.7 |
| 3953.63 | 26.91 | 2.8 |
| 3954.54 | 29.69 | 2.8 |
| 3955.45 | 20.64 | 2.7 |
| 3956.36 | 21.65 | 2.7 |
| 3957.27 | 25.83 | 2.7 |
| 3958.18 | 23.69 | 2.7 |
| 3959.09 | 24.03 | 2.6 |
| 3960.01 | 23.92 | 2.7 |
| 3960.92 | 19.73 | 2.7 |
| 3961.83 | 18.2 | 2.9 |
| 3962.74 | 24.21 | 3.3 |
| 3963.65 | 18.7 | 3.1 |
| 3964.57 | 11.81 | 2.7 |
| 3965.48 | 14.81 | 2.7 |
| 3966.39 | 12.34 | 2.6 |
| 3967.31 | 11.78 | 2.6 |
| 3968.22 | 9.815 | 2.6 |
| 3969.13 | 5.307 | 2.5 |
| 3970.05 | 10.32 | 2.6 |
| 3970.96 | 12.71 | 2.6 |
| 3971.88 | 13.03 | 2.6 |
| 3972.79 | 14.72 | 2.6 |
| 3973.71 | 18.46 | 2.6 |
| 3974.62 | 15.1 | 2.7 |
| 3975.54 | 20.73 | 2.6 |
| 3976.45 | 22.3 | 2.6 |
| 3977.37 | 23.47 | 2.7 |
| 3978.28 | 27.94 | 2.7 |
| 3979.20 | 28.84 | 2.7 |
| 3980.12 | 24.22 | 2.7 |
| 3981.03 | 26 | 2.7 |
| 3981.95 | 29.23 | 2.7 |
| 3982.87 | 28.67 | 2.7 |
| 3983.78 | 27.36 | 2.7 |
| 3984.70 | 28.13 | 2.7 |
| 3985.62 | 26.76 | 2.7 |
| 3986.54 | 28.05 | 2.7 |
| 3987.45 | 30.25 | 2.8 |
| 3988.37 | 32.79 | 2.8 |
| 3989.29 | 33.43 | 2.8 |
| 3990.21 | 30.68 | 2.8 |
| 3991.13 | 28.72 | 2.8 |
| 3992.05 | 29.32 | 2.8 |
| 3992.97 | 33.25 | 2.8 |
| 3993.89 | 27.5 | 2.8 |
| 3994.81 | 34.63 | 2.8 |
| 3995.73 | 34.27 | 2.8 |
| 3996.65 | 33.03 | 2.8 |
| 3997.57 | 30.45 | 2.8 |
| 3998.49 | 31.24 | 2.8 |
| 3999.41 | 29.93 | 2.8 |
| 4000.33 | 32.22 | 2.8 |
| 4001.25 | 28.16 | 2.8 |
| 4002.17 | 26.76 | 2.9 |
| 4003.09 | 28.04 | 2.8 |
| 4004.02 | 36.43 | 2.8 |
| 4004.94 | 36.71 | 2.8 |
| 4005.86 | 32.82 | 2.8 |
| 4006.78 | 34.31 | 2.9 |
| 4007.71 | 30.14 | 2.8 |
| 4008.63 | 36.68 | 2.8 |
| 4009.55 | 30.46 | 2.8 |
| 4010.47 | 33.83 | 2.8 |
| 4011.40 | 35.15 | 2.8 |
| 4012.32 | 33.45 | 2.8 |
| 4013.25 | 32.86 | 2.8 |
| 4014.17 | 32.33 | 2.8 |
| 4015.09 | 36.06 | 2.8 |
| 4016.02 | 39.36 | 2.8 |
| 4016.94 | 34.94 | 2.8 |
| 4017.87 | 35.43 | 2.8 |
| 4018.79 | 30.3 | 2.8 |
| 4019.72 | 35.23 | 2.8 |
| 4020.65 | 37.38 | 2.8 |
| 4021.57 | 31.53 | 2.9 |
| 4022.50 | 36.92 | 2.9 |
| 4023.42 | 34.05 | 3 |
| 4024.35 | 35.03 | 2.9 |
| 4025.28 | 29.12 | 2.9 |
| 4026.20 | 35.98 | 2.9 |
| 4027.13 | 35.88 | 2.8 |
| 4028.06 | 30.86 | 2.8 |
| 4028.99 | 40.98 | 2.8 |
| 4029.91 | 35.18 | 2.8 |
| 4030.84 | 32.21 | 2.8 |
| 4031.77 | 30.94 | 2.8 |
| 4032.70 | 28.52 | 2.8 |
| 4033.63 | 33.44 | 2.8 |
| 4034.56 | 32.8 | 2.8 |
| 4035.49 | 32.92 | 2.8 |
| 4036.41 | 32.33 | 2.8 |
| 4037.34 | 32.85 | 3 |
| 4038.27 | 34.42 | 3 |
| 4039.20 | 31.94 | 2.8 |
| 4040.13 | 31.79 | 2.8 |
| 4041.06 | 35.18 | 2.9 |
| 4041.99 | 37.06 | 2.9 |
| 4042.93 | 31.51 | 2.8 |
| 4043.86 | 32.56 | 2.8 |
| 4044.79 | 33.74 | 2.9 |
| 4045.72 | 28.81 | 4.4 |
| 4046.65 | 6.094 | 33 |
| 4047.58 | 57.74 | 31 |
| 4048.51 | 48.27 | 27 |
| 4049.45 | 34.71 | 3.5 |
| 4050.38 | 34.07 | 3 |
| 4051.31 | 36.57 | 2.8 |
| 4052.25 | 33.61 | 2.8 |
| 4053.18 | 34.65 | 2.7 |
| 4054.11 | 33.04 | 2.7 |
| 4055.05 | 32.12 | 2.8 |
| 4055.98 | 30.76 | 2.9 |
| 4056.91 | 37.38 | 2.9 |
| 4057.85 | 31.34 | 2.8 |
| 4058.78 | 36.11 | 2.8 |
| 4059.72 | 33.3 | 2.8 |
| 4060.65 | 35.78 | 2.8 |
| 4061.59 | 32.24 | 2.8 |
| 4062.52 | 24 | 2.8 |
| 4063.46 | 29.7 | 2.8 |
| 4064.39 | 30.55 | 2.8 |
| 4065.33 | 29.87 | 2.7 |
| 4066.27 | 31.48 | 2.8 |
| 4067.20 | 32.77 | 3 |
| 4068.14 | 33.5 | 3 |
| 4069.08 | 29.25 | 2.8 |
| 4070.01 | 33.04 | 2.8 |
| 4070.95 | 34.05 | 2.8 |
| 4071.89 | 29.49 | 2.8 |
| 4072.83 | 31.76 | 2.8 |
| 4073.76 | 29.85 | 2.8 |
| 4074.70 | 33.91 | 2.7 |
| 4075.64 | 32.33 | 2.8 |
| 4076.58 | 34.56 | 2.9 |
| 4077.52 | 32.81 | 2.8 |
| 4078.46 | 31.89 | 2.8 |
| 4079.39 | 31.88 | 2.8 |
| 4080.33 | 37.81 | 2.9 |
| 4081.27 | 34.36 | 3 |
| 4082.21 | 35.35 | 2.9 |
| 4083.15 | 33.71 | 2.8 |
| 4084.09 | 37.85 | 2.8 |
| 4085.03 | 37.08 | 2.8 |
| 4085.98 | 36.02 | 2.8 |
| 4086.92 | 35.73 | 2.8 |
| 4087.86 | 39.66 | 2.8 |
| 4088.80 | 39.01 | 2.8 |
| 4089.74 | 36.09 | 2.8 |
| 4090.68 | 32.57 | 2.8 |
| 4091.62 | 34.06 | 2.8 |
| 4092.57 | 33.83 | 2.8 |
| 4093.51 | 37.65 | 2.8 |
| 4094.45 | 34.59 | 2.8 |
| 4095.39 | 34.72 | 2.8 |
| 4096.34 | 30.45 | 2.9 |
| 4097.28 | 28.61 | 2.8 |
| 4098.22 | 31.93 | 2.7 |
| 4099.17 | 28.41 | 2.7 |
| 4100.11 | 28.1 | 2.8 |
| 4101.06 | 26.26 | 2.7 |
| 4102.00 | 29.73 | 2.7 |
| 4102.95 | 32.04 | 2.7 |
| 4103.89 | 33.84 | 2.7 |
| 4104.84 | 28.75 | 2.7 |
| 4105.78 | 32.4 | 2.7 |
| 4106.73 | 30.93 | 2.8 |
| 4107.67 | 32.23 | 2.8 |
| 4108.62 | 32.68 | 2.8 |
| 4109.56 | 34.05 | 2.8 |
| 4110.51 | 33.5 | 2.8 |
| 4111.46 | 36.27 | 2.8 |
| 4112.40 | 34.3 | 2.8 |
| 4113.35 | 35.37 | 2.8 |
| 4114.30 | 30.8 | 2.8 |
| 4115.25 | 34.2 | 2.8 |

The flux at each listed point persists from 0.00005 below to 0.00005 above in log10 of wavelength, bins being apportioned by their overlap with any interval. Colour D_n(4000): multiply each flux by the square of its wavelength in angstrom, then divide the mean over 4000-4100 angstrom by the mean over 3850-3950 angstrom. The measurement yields 1.90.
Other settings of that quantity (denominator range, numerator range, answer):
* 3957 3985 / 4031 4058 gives 1.76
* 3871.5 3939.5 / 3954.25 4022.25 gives 1.47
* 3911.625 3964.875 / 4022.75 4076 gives 1.80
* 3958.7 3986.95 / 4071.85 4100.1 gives 1.79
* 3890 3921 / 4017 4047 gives 1.55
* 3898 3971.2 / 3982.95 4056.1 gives 1.78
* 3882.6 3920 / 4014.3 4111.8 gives 1.67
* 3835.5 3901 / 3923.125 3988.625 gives 1.14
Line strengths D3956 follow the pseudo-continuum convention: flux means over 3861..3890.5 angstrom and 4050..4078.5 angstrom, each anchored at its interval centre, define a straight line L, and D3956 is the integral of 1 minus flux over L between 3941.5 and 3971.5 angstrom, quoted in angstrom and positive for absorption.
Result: 5.7 angstrom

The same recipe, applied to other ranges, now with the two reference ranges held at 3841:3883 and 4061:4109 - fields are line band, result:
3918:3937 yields 4.9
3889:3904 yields -0.7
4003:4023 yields -4.6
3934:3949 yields 4.1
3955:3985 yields 6.0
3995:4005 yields -1.7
